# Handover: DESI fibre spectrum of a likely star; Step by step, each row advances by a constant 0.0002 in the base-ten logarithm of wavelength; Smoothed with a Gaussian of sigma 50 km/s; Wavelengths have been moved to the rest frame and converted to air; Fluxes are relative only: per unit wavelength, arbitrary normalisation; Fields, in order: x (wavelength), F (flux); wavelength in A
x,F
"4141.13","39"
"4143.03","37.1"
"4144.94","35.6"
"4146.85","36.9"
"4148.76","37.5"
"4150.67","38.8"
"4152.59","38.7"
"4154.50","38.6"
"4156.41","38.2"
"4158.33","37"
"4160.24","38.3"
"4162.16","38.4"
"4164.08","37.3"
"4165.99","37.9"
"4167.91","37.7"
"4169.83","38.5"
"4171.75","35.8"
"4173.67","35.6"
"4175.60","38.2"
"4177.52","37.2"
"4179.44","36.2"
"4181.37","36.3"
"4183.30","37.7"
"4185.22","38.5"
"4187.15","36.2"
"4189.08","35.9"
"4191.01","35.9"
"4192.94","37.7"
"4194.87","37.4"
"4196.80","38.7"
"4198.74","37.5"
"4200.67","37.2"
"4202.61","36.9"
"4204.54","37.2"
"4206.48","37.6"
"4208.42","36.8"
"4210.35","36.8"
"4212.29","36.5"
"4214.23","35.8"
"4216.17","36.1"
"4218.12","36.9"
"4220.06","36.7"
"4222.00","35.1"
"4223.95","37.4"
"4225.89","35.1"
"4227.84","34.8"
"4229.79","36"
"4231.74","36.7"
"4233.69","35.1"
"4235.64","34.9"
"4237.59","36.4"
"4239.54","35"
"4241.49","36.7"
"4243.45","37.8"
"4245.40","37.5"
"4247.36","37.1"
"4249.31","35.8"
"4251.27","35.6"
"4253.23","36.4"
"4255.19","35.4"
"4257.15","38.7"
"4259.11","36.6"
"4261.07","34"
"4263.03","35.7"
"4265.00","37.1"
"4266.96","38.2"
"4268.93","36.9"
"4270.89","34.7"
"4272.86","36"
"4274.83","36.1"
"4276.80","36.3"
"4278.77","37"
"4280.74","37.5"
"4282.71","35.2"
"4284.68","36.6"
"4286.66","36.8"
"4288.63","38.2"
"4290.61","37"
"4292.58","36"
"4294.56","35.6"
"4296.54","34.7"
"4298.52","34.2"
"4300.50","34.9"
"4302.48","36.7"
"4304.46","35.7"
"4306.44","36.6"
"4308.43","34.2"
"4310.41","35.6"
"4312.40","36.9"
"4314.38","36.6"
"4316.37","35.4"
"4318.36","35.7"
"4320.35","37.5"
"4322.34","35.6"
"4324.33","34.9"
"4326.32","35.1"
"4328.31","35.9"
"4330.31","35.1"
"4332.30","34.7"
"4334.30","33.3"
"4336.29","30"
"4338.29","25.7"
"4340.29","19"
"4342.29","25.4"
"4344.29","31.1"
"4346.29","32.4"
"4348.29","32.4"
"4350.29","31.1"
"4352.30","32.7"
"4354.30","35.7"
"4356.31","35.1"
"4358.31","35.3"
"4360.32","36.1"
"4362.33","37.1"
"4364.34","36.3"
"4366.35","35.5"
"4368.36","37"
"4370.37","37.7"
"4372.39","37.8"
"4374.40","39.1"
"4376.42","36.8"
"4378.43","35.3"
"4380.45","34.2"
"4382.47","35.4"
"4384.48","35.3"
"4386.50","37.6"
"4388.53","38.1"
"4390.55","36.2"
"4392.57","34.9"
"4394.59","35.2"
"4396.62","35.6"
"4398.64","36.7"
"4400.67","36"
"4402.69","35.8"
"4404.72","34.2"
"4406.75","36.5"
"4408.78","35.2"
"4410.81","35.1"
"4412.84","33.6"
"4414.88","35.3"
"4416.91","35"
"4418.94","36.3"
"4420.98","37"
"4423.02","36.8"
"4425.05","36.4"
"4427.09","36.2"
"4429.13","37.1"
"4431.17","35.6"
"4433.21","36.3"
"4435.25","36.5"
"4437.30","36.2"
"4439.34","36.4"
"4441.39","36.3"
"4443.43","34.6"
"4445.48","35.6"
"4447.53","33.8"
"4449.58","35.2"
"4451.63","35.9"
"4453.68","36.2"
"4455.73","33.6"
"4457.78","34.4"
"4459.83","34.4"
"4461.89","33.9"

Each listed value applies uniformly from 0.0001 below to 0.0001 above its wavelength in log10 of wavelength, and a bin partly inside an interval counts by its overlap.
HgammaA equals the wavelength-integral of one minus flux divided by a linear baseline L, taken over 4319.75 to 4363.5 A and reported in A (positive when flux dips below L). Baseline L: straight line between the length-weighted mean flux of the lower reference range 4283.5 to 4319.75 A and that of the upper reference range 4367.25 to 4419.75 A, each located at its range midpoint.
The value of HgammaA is 3.9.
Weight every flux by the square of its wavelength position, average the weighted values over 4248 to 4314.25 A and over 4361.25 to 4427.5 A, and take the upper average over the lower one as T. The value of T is 1.1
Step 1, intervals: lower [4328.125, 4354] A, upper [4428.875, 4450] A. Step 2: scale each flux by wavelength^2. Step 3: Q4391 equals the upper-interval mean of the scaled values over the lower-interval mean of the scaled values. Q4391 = 1.2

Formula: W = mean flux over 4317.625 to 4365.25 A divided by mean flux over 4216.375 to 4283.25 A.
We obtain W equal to 0.91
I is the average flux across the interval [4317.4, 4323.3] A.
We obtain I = 36.3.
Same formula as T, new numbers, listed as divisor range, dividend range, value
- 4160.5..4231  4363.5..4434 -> 1.08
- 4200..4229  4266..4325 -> 1.03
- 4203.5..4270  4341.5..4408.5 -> 1.03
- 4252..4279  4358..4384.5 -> 1.05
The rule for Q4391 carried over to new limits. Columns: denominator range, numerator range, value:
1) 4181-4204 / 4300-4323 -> 1.02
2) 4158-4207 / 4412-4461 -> 1.08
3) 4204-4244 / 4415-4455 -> 1.09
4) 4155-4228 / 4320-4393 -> 1.00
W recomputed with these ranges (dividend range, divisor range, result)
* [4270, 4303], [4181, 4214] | 0.97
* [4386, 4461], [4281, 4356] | 1.05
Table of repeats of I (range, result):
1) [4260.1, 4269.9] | 36.4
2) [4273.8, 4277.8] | 36.2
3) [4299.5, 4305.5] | 35.8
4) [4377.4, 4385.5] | 35.1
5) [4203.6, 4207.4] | 37.4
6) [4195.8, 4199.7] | 38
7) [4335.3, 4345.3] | 26.2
